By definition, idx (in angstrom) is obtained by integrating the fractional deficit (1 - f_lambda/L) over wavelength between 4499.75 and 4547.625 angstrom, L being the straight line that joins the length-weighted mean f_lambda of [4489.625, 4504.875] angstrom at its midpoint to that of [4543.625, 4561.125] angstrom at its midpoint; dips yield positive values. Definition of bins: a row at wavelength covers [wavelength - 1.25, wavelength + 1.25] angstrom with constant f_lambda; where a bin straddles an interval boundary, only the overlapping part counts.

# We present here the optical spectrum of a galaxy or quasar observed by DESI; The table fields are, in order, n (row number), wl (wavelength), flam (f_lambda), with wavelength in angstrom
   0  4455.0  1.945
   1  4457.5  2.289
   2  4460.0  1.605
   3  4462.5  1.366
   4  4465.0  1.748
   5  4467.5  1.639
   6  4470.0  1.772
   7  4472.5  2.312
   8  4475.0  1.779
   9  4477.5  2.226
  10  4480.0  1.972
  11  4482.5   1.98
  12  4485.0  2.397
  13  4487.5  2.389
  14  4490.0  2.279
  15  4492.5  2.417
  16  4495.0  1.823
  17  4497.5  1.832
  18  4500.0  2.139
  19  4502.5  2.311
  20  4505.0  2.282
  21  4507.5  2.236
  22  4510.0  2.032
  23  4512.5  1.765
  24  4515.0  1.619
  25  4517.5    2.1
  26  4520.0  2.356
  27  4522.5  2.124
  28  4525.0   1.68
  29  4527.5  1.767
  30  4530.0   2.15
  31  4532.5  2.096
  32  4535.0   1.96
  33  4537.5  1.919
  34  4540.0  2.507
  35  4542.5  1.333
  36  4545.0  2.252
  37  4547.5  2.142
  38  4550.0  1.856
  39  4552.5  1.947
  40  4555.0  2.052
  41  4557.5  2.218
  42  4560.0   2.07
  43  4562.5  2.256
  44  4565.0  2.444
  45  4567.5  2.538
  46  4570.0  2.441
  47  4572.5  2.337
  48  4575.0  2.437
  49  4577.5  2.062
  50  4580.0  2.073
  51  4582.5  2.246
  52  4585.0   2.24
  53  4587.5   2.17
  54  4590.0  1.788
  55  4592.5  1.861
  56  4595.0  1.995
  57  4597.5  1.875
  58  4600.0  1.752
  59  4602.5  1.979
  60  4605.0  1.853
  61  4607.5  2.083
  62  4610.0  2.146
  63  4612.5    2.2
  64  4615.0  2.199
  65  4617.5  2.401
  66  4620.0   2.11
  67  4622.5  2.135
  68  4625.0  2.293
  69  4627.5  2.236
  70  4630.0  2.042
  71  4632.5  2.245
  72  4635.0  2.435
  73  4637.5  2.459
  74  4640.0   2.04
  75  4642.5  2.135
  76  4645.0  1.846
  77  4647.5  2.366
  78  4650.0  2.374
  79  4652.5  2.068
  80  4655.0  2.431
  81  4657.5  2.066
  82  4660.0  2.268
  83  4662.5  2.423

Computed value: 1.6 angstrom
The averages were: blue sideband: 2.14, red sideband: 2.07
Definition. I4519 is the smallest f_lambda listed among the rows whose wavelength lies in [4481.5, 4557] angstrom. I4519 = 1.333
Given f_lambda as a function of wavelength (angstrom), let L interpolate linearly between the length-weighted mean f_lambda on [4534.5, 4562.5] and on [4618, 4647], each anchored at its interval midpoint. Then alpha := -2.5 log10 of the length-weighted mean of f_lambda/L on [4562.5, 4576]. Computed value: -0.17 mag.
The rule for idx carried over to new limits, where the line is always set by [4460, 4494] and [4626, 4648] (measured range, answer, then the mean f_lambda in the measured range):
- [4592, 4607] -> 1.8 angstrom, 1.9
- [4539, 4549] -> 0.2 angstrom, 2.04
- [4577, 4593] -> 0.5 angstrom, 2.07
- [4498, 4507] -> -0.8 angstrom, 2.21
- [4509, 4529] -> 1.2 angstrom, 1.93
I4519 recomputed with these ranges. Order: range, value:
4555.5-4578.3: 2.062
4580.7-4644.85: 1.752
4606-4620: 2.083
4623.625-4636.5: 2.042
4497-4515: 1.619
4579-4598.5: 1.788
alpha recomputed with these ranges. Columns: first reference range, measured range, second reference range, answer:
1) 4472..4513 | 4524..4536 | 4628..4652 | 0.12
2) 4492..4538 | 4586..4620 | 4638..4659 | 0.05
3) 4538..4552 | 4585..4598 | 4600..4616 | 0.04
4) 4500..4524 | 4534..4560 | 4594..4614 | 0.02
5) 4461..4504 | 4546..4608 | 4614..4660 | 0.02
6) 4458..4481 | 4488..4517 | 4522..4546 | -0.09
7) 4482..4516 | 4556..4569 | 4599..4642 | -0.08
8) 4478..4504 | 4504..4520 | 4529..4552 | 0.04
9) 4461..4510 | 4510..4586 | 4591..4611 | -0.06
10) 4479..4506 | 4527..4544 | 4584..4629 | 0.08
